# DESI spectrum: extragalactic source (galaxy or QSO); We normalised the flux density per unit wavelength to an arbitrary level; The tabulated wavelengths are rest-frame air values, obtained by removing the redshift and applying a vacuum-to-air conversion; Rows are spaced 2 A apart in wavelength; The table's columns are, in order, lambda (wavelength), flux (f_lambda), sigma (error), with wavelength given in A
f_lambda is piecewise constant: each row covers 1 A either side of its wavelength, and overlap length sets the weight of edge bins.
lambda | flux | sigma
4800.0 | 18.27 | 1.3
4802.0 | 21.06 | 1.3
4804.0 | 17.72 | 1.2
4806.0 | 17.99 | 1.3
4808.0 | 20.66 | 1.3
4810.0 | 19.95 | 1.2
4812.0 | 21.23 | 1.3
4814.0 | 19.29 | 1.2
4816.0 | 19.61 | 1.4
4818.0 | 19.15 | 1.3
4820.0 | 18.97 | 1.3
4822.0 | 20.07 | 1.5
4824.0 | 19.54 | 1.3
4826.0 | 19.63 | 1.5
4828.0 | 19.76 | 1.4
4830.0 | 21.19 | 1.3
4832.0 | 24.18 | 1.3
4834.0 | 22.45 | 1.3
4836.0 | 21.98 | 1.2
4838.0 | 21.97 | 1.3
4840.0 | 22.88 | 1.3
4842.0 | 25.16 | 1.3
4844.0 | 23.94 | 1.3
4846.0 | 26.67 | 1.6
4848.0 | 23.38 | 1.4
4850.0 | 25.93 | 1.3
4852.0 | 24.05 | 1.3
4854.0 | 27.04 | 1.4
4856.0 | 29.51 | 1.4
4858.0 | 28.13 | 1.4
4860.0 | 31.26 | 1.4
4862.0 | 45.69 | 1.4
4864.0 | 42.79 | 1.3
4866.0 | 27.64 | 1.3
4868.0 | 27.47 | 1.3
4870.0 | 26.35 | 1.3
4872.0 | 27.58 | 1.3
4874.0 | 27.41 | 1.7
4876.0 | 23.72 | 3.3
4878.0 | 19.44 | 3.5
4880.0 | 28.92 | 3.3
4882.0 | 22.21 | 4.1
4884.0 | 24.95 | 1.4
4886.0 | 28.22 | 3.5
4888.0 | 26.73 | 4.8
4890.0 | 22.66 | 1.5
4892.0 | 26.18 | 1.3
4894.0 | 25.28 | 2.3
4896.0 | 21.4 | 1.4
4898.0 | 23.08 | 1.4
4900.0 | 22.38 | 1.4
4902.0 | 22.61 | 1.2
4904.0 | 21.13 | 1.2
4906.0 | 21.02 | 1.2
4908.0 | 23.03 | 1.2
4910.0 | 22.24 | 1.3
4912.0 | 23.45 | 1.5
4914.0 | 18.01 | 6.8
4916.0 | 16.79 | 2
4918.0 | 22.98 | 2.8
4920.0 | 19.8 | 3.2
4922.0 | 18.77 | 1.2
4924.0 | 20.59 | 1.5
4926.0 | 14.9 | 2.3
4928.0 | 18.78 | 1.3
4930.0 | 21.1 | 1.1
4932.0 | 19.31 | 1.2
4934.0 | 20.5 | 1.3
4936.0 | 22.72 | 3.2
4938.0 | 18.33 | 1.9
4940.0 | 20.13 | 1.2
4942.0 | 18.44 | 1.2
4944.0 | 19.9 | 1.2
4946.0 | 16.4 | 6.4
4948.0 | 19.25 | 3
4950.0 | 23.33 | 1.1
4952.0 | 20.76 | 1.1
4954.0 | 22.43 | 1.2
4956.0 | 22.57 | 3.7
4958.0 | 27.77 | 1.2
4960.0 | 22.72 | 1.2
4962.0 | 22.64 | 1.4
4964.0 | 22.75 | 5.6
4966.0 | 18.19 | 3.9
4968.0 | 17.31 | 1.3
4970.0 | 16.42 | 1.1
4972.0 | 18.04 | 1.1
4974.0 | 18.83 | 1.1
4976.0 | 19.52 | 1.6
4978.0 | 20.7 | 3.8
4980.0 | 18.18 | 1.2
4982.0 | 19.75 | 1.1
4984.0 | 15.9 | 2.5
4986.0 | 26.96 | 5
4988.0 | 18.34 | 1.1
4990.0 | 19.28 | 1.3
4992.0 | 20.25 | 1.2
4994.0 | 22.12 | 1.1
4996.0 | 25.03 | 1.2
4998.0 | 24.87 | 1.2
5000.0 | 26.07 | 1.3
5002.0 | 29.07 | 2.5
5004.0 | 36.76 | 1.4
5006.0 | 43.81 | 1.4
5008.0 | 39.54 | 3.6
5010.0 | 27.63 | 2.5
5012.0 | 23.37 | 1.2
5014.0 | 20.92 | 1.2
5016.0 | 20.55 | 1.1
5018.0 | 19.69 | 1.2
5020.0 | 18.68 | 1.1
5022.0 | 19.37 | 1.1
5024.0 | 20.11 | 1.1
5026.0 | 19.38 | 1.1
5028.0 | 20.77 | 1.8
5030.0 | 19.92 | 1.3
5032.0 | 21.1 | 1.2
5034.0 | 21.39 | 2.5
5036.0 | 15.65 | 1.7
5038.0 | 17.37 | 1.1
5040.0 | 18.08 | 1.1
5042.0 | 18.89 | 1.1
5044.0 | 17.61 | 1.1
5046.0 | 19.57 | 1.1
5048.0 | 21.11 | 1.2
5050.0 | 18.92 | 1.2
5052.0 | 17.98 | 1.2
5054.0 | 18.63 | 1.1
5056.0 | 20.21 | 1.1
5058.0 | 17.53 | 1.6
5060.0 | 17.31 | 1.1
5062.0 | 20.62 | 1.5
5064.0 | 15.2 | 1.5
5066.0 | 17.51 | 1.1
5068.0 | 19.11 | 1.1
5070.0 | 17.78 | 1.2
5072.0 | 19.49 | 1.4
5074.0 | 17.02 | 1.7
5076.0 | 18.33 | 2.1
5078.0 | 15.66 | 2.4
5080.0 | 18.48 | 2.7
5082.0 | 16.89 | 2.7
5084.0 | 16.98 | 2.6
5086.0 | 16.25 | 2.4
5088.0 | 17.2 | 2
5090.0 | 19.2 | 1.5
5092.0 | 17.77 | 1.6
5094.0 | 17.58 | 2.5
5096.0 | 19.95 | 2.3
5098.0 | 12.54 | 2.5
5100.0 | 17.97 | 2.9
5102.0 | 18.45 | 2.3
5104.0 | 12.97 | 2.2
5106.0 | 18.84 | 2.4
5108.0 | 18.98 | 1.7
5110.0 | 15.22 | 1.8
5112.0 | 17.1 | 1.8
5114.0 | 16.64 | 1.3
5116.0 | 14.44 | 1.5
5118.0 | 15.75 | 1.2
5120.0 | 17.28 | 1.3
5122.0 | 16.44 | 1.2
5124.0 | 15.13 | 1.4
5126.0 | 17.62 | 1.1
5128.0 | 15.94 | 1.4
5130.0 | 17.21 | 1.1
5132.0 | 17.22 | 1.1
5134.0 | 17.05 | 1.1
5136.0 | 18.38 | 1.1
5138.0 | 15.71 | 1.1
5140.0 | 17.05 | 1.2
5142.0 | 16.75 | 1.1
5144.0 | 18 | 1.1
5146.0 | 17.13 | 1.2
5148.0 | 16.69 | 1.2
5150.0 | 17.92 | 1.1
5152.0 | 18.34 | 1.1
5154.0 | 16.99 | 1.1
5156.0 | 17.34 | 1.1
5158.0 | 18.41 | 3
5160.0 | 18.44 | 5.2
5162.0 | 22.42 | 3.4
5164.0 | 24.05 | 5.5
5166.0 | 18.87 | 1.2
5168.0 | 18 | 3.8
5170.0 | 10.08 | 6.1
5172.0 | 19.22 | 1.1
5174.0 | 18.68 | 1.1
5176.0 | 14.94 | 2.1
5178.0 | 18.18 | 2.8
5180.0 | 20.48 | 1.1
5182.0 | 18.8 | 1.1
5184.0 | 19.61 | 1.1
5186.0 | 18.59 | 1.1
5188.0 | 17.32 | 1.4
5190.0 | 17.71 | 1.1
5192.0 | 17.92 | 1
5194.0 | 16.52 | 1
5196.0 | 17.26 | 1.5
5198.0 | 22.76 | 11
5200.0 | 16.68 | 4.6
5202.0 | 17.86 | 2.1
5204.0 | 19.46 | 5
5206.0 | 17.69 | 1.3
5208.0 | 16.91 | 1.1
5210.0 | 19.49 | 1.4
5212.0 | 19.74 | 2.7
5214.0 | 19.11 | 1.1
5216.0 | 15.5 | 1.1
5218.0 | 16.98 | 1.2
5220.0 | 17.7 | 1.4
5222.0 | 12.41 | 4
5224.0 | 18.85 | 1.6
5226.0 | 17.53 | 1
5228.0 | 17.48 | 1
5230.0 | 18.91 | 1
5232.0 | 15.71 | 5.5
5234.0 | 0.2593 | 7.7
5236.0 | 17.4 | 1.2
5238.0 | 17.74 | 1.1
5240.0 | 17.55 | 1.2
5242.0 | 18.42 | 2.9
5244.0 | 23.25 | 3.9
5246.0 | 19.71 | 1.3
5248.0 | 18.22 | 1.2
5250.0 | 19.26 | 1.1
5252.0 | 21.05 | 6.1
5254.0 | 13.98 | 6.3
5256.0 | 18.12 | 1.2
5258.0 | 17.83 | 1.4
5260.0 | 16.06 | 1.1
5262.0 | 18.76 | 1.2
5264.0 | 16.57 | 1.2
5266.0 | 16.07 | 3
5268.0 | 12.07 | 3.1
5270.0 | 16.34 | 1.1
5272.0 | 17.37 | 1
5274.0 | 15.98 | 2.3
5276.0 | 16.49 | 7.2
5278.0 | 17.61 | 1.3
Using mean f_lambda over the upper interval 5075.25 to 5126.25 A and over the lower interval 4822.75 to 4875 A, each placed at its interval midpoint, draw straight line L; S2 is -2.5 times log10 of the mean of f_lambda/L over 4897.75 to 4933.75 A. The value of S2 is 0.16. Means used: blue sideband 26.3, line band 20.5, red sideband 16.9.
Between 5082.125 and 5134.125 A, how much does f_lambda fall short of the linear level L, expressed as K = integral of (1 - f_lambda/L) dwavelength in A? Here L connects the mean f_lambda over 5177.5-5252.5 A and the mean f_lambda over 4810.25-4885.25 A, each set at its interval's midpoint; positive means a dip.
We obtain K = 7.9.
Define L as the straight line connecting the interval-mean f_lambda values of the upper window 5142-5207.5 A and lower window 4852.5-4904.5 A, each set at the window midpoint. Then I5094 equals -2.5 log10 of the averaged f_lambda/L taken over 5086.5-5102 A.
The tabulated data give 0.18 mag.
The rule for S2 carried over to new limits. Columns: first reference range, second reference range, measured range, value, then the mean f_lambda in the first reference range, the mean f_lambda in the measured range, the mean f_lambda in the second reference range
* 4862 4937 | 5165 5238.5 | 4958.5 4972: 0.107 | 23.6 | 20.1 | 17.2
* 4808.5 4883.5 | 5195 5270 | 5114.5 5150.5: 0.149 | 24.7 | 16.7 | 17.3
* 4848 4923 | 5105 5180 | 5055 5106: 0.104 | 25.3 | 17.5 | 17.4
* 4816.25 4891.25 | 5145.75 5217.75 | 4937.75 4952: 0.192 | 25.3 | 19.5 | 18.2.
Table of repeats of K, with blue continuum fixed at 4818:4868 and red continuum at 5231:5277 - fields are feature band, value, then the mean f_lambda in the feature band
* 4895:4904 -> 0.8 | 22.2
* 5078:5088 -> 1.6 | 17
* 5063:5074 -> 1.6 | 17.7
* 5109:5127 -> 3.1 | 16.2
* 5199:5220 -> -0.3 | 17.9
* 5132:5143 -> 1.3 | 17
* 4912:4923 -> 2.0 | 19.6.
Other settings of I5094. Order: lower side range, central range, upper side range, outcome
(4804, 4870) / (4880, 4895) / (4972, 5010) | -0.045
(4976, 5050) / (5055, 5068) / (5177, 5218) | 0.174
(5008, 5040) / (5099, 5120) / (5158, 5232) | 0.171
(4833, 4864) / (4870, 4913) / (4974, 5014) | 0.106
